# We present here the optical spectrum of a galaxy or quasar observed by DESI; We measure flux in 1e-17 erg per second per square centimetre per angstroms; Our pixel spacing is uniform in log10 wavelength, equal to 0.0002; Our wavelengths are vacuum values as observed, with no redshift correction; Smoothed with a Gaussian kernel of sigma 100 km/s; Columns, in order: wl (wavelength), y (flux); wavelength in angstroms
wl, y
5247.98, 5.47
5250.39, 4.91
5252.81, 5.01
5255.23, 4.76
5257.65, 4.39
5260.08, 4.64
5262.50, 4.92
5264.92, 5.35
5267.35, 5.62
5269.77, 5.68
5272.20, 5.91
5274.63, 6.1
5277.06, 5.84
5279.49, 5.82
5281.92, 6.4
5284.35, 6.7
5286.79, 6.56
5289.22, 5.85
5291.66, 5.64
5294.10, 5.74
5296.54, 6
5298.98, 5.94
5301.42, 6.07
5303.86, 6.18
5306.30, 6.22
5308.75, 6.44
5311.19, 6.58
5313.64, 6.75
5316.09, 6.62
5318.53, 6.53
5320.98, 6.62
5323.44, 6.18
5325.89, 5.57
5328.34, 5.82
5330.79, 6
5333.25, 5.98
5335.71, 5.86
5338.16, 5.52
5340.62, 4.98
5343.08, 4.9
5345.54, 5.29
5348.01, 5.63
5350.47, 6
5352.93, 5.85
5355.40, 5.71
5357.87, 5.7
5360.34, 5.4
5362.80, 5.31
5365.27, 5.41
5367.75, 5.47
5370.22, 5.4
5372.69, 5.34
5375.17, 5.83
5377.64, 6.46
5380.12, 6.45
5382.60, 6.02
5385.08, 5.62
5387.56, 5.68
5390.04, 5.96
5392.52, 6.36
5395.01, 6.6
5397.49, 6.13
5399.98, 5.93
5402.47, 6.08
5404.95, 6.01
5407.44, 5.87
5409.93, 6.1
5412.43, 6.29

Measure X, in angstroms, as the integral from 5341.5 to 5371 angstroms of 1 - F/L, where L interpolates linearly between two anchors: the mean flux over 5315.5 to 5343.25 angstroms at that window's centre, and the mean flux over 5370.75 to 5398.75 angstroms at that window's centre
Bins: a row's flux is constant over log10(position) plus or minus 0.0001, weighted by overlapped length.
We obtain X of 2.28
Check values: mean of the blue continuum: 5.9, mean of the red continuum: 6.02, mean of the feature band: 5.5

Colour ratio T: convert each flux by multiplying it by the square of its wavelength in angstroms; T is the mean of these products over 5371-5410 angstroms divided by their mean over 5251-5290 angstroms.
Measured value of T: 1.13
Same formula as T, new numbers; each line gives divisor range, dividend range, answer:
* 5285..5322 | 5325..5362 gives 0.91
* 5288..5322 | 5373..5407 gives 1.00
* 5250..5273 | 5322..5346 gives 1.13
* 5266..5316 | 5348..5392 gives 0.97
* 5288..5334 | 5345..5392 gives 0.95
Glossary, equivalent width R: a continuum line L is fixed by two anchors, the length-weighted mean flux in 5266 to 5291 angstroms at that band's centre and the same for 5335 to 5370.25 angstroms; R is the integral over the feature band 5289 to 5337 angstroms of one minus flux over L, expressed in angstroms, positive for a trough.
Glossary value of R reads -2.9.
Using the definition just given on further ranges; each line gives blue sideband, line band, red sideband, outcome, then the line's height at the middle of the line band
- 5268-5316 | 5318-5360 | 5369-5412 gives 2.2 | 6.07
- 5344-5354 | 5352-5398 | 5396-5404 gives 0.4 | 5.87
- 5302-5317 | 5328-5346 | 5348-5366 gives 1.3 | 5.98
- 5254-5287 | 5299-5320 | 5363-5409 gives -2.6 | 5.7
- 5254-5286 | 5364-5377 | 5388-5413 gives 1.0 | 5.99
